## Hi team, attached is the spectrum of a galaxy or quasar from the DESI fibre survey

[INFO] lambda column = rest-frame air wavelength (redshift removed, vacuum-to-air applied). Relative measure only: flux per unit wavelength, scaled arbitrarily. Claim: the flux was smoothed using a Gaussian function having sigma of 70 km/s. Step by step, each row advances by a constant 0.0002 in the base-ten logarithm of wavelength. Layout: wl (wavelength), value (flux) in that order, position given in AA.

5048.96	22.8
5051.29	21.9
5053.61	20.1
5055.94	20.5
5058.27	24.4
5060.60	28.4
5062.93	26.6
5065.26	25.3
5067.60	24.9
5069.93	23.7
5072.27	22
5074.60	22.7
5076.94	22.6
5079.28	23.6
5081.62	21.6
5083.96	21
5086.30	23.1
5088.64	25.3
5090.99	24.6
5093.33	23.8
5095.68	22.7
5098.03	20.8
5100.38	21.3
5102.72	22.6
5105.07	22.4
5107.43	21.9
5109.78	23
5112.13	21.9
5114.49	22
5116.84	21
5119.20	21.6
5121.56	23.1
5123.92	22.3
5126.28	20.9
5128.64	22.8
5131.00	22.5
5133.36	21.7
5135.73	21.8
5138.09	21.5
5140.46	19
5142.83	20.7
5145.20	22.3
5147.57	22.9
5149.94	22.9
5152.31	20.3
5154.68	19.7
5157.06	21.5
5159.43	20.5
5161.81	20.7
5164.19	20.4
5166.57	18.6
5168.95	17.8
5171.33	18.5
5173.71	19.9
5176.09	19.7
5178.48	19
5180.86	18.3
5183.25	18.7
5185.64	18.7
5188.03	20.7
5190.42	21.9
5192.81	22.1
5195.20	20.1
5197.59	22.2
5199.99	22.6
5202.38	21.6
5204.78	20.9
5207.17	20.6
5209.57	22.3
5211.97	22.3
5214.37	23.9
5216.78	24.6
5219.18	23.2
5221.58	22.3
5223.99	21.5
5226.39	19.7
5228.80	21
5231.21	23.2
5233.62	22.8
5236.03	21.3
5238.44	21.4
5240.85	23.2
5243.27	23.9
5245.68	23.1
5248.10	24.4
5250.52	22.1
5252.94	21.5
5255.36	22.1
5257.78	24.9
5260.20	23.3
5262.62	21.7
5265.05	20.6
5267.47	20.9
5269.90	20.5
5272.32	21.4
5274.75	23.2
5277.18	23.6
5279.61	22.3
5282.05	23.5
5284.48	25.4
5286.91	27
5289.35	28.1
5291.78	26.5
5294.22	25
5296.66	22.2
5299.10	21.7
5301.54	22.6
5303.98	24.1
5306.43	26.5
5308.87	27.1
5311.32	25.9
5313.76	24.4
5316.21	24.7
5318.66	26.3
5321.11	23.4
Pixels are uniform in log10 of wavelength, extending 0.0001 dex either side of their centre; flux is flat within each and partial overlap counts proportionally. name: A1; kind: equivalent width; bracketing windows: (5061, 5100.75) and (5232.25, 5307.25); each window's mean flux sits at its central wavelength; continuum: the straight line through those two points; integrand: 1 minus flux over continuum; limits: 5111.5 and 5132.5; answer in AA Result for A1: 1.2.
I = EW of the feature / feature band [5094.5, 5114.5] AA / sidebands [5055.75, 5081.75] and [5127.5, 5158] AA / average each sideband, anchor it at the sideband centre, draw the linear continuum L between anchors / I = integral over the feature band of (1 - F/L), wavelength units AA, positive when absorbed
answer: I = 0.7 AA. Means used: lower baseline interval 24.1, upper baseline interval 21.5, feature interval 22.1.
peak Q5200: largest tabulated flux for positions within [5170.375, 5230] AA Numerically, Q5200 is 24.6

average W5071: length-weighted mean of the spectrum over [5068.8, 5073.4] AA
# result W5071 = 22.8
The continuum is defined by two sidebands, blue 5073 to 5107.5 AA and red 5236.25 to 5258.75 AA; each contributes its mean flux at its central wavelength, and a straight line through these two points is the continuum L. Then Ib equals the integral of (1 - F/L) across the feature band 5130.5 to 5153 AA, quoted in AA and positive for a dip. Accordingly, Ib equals 1.2 AA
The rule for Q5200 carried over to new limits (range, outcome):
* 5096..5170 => 23.1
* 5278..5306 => 28.1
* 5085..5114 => 25.3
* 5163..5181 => 20.4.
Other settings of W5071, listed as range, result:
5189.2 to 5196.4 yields 21.4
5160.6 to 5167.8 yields 19.9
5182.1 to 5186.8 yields 18.7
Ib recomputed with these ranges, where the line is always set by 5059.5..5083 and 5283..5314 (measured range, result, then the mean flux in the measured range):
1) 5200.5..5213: 1.6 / 21.6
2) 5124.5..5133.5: 0.9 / 22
